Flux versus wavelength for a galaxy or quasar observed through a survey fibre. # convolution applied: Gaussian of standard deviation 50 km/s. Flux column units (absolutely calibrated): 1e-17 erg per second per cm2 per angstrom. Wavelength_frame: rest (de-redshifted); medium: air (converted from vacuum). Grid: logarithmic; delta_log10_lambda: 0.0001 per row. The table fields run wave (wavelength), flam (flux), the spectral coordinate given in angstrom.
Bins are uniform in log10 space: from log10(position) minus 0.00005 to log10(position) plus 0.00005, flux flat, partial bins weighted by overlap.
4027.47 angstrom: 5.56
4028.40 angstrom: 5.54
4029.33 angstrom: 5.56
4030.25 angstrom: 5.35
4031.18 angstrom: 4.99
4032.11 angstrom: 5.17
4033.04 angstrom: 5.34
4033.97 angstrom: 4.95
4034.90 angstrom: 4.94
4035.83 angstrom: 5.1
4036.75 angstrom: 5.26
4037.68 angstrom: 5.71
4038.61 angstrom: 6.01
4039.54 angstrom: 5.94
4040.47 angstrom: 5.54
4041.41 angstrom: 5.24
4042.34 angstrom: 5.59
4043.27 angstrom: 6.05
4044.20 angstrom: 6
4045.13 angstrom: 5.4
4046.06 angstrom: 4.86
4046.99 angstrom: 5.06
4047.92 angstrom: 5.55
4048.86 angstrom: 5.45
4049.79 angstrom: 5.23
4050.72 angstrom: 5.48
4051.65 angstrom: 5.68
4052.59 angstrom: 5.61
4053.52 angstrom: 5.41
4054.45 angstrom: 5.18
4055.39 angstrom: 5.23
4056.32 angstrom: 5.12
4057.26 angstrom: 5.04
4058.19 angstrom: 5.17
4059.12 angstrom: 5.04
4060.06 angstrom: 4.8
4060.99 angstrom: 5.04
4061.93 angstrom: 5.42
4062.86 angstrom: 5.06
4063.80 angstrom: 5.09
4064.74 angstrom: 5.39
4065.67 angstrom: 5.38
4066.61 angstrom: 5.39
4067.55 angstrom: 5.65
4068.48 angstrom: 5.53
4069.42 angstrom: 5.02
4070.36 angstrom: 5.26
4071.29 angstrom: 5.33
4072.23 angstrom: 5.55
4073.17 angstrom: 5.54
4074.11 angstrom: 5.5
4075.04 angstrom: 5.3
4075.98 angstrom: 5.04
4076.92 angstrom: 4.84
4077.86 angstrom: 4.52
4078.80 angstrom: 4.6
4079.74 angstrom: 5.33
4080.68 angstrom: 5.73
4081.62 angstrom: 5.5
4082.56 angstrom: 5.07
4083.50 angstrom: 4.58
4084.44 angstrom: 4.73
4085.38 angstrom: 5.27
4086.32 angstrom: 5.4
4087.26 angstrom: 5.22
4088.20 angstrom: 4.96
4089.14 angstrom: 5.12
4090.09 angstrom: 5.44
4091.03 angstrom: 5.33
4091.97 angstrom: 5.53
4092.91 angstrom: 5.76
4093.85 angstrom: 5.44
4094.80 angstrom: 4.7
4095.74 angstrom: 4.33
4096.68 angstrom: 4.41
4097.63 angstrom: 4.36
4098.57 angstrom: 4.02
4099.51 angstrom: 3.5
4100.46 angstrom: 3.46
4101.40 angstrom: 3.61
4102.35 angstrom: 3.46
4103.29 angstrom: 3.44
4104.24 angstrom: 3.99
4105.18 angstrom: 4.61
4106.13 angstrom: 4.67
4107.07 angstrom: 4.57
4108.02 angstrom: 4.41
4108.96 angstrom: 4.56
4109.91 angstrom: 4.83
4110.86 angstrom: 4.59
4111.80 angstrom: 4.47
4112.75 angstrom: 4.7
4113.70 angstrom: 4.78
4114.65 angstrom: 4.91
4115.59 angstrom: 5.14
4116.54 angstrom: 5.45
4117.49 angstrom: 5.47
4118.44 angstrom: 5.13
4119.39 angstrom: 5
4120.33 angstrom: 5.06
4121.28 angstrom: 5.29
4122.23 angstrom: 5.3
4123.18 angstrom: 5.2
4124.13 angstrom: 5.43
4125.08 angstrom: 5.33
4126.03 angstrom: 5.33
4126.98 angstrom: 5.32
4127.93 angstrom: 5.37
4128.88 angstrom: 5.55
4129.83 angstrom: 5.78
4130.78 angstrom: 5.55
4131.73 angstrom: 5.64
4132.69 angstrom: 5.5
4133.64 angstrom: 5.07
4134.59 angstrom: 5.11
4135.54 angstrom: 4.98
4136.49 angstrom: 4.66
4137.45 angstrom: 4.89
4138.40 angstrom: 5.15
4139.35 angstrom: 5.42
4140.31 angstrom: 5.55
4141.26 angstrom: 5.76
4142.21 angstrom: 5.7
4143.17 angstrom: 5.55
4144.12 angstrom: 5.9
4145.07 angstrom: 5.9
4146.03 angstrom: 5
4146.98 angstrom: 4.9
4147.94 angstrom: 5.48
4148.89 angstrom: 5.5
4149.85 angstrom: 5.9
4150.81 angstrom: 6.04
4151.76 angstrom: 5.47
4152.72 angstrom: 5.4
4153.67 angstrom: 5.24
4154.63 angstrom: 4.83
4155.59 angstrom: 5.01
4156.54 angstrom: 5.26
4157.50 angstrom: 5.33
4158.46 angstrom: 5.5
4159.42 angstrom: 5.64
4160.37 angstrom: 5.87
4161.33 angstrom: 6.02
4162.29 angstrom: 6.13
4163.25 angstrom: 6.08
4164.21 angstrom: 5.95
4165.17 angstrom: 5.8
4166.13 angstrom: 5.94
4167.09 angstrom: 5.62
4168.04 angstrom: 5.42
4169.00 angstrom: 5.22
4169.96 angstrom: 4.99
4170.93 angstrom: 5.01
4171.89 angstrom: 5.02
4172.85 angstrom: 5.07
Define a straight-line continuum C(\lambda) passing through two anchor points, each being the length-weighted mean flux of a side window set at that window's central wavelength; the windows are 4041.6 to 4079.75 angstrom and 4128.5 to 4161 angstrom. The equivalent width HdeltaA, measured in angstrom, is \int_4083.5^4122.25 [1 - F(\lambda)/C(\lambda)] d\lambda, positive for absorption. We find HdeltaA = 4.5 angstrom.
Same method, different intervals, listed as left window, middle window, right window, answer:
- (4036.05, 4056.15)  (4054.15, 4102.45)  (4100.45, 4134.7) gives 2.0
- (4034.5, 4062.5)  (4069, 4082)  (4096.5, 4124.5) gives -0.5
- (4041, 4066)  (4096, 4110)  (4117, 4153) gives 3.3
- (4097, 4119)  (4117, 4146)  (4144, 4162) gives -2.2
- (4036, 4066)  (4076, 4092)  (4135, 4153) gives 0.8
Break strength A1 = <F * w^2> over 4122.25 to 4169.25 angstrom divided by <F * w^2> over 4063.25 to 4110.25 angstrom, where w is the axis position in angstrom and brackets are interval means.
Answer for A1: 1.2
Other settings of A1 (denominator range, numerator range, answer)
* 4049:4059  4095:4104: 0.75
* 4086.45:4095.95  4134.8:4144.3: 1.05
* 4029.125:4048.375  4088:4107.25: 0.86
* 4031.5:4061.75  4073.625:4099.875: 0.95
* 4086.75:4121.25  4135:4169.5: 1.20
